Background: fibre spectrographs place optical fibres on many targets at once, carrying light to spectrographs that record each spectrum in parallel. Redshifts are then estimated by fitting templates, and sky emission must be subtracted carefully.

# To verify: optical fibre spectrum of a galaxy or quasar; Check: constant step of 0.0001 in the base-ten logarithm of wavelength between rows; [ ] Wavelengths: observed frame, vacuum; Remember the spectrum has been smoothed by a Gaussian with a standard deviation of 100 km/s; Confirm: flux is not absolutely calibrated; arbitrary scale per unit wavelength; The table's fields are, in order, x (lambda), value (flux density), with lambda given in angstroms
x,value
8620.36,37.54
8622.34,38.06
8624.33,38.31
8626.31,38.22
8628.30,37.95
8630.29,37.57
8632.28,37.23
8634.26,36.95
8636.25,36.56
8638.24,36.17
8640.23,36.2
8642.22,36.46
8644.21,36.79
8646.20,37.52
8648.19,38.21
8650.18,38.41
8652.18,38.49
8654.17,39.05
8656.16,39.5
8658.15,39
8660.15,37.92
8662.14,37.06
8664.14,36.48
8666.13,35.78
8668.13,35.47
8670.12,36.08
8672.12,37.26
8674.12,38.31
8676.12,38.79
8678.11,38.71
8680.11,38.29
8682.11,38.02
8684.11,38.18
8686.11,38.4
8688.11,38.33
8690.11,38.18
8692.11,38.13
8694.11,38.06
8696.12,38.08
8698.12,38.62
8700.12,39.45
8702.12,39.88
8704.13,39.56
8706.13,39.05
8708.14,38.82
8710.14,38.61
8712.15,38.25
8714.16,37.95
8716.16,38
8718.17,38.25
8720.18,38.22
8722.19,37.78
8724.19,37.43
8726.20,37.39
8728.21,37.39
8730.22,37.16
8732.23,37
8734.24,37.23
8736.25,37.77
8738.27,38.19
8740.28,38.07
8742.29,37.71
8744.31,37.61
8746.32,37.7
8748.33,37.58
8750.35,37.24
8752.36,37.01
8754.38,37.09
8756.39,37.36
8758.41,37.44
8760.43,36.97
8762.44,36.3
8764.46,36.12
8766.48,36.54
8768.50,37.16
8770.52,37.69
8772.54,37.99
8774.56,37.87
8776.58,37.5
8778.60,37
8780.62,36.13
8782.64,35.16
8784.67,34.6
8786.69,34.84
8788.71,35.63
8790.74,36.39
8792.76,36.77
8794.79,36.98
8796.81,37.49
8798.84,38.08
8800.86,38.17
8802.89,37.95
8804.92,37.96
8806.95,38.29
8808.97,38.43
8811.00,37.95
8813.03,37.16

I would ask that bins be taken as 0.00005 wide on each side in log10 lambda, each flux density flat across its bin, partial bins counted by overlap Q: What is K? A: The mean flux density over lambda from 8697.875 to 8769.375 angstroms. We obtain 37.8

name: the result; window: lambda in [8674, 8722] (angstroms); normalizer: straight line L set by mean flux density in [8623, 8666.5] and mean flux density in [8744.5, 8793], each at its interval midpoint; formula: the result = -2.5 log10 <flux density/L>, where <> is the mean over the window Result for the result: -0.04 mag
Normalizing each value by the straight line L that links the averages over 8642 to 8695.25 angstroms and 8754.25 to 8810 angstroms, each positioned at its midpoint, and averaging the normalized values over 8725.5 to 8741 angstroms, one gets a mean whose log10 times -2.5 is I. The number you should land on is 0.00 mag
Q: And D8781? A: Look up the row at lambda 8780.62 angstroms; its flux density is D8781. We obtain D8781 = 36.13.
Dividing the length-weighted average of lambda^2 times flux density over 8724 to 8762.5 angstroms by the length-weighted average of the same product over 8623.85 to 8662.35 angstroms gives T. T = 1.02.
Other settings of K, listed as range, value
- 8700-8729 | 38.4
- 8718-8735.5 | 37.5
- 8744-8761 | 37.3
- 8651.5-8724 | 38.2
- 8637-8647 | 36.6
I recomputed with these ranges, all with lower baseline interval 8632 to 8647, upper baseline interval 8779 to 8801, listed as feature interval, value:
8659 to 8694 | -0.029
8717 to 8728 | -0.037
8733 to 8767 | -0.025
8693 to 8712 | -0.066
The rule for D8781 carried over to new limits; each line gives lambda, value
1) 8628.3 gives 37.95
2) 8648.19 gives 38.21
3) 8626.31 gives 38.22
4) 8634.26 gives 36.95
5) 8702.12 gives 39.88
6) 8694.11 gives 38.06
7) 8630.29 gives 37.57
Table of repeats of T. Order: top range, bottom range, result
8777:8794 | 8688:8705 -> 0.95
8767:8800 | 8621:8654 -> 1.01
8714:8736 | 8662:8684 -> 1.02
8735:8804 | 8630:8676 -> 1.02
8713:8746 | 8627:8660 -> 1.02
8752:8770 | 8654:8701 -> 0.99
